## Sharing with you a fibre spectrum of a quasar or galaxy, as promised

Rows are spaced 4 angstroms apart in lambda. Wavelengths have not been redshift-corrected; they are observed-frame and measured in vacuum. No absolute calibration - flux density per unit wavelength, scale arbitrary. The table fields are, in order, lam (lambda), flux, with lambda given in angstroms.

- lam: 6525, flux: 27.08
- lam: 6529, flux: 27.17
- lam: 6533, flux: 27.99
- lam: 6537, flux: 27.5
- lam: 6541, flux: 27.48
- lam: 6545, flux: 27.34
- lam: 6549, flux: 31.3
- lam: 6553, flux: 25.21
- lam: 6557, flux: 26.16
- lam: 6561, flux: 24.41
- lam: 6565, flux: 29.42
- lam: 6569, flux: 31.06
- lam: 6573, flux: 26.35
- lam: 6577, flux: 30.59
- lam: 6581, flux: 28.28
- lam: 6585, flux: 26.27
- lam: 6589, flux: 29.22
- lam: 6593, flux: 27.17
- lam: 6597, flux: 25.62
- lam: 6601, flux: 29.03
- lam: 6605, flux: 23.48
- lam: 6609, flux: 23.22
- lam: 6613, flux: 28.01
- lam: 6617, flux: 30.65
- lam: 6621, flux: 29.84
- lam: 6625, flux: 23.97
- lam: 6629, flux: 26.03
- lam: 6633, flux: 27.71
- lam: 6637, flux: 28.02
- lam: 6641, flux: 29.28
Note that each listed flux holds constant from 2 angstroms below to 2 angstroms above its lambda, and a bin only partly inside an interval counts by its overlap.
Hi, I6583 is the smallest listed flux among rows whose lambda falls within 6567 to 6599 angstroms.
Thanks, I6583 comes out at 25.62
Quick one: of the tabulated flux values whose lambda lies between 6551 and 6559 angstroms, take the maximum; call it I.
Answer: 26.16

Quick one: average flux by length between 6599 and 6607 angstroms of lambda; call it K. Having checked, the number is 26.3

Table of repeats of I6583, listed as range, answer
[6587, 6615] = 23.22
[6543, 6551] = 27.34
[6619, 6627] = 23.97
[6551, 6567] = 24.41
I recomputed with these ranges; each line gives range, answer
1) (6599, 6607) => 29.03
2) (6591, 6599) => 27.17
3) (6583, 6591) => 29.22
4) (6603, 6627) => 30.65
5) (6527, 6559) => 31.3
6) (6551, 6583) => 31.06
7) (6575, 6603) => 30.59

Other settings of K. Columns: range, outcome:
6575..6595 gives 28.3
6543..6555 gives 28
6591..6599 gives 26.4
